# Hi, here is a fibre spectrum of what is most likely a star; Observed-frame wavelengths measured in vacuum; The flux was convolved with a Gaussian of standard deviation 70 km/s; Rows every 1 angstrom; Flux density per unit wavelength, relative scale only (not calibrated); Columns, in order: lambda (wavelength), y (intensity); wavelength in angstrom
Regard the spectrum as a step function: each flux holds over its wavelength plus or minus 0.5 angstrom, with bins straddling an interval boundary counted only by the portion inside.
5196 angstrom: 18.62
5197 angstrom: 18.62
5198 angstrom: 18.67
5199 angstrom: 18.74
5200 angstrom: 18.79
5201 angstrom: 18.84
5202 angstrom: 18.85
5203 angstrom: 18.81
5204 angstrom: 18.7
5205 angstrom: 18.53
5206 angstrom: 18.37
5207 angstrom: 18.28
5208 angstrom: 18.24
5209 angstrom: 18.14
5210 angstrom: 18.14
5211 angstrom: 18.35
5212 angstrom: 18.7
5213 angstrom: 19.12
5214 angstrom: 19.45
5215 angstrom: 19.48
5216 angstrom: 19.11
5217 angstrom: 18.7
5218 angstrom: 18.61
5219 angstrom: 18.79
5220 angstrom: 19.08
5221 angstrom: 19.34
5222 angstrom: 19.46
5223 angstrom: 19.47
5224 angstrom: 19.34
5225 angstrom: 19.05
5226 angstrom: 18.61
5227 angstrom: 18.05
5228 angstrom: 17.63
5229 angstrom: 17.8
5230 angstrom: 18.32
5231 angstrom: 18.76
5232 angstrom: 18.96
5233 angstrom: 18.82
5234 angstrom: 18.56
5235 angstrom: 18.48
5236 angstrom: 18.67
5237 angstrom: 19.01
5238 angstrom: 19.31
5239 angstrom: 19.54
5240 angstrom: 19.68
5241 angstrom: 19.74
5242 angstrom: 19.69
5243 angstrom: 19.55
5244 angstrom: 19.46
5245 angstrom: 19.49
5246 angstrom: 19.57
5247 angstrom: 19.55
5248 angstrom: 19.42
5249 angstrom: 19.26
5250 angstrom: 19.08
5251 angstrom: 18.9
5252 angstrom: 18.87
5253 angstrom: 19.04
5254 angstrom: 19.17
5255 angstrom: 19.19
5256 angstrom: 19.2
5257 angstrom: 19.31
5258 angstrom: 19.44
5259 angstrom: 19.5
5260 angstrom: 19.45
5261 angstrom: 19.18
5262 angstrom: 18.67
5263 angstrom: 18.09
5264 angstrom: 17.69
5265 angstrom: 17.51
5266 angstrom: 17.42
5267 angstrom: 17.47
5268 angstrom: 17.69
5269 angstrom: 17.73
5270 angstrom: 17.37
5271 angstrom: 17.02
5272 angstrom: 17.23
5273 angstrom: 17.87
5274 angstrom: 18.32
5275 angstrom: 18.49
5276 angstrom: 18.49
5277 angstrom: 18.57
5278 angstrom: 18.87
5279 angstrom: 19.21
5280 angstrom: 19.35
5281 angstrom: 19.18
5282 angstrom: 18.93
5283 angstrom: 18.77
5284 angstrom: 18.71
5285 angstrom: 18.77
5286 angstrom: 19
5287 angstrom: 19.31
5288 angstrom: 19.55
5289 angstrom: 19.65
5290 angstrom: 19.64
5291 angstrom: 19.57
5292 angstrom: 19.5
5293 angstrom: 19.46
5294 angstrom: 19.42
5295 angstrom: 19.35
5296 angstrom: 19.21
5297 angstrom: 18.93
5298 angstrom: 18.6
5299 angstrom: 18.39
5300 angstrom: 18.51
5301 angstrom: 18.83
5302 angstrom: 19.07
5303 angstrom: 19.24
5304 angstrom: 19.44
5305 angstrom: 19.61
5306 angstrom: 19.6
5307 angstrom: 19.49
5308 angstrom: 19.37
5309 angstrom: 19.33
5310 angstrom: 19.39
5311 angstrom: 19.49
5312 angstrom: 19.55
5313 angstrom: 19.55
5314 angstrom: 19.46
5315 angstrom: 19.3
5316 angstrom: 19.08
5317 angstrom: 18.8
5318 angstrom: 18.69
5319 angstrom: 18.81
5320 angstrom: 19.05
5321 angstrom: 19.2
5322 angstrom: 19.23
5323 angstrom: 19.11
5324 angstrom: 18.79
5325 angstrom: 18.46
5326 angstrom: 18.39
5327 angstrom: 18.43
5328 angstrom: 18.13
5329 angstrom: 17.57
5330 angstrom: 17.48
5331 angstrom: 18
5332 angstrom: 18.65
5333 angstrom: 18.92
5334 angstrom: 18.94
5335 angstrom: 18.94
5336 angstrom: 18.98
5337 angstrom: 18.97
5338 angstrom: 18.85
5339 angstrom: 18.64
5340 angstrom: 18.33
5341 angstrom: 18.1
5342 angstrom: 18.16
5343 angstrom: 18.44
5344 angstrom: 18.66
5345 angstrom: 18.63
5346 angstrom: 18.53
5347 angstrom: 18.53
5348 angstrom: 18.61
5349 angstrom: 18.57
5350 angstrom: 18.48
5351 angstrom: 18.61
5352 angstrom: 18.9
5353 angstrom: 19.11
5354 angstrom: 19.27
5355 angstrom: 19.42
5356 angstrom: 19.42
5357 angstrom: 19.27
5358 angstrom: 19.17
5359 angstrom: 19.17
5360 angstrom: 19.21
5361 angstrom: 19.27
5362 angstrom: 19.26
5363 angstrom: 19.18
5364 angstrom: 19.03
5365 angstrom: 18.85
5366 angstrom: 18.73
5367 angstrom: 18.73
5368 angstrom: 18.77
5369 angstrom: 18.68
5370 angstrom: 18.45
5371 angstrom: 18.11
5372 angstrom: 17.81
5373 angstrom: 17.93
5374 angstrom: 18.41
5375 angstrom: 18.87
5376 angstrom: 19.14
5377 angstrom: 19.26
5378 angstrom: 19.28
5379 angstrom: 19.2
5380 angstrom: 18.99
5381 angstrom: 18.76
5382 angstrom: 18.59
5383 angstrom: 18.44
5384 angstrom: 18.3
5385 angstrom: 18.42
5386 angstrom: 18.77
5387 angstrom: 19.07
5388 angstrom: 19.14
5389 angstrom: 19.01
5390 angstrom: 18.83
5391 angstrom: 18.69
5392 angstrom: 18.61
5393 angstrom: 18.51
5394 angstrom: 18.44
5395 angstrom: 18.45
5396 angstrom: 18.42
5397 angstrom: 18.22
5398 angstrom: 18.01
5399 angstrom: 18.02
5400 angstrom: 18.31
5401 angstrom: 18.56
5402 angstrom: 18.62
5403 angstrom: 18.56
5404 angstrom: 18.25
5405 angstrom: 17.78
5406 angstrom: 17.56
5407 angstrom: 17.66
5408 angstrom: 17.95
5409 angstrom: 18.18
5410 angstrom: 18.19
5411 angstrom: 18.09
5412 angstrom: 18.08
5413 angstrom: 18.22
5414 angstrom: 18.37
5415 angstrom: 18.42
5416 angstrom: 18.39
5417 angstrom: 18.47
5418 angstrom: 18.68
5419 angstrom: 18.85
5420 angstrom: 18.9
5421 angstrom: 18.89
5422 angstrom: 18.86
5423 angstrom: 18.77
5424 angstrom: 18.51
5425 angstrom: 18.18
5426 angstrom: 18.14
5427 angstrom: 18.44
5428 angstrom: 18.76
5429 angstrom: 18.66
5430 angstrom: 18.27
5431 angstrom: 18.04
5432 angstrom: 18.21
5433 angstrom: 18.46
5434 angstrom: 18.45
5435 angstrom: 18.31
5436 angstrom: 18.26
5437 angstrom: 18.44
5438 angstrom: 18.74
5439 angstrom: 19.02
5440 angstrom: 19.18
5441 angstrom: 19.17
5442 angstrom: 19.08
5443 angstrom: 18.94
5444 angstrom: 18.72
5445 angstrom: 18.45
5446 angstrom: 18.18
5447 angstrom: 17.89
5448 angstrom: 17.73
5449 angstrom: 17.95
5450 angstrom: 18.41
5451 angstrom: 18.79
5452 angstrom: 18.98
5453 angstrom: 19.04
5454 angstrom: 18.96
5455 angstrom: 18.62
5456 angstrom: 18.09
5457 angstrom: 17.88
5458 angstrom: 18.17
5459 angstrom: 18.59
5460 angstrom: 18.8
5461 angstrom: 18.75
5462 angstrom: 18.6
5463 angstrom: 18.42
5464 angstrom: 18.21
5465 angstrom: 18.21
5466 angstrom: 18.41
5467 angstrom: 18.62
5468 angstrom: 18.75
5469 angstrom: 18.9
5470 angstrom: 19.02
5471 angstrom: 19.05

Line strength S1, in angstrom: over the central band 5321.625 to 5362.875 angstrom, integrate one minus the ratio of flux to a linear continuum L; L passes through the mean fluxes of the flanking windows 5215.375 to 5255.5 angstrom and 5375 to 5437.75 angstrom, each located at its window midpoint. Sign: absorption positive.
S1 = -0.1 angstrom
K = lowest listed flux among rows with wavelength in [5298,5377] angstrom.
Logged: 17.48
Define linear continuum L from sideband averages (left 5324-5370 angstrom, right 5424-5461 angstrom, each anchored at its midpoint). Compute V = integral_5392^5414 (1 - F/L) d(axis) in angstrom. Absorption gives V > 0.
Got 0.5 angstrom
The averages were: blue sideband 18.7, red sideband 18.5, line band 18.2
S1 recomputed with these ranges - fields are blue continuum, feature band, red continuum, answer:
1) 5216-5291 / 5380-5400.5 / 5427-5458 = 0.0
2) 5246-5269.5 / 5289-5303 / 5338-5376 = -0.3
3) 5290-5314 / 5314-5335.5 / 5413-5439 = 0.5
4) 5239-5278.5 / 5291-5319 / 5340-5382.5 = -0.7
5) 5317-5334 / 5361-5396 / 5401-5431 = -0.5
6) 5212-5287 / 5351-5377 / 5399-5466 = -0.4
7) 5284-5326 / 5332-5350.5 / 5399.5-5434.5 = 0.3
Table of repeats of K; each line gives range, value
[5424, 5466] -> 17.73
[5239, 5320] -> 17.02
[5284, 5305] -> 18.39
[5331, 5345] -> 18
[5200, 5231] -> 17.63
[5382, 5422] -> 17.56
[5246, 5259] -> 18.87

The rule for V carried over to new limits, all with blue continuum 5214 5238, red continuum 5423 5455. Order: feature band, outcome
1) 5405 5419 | 0.3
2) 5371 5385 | 0.0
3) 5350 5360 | -0.3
